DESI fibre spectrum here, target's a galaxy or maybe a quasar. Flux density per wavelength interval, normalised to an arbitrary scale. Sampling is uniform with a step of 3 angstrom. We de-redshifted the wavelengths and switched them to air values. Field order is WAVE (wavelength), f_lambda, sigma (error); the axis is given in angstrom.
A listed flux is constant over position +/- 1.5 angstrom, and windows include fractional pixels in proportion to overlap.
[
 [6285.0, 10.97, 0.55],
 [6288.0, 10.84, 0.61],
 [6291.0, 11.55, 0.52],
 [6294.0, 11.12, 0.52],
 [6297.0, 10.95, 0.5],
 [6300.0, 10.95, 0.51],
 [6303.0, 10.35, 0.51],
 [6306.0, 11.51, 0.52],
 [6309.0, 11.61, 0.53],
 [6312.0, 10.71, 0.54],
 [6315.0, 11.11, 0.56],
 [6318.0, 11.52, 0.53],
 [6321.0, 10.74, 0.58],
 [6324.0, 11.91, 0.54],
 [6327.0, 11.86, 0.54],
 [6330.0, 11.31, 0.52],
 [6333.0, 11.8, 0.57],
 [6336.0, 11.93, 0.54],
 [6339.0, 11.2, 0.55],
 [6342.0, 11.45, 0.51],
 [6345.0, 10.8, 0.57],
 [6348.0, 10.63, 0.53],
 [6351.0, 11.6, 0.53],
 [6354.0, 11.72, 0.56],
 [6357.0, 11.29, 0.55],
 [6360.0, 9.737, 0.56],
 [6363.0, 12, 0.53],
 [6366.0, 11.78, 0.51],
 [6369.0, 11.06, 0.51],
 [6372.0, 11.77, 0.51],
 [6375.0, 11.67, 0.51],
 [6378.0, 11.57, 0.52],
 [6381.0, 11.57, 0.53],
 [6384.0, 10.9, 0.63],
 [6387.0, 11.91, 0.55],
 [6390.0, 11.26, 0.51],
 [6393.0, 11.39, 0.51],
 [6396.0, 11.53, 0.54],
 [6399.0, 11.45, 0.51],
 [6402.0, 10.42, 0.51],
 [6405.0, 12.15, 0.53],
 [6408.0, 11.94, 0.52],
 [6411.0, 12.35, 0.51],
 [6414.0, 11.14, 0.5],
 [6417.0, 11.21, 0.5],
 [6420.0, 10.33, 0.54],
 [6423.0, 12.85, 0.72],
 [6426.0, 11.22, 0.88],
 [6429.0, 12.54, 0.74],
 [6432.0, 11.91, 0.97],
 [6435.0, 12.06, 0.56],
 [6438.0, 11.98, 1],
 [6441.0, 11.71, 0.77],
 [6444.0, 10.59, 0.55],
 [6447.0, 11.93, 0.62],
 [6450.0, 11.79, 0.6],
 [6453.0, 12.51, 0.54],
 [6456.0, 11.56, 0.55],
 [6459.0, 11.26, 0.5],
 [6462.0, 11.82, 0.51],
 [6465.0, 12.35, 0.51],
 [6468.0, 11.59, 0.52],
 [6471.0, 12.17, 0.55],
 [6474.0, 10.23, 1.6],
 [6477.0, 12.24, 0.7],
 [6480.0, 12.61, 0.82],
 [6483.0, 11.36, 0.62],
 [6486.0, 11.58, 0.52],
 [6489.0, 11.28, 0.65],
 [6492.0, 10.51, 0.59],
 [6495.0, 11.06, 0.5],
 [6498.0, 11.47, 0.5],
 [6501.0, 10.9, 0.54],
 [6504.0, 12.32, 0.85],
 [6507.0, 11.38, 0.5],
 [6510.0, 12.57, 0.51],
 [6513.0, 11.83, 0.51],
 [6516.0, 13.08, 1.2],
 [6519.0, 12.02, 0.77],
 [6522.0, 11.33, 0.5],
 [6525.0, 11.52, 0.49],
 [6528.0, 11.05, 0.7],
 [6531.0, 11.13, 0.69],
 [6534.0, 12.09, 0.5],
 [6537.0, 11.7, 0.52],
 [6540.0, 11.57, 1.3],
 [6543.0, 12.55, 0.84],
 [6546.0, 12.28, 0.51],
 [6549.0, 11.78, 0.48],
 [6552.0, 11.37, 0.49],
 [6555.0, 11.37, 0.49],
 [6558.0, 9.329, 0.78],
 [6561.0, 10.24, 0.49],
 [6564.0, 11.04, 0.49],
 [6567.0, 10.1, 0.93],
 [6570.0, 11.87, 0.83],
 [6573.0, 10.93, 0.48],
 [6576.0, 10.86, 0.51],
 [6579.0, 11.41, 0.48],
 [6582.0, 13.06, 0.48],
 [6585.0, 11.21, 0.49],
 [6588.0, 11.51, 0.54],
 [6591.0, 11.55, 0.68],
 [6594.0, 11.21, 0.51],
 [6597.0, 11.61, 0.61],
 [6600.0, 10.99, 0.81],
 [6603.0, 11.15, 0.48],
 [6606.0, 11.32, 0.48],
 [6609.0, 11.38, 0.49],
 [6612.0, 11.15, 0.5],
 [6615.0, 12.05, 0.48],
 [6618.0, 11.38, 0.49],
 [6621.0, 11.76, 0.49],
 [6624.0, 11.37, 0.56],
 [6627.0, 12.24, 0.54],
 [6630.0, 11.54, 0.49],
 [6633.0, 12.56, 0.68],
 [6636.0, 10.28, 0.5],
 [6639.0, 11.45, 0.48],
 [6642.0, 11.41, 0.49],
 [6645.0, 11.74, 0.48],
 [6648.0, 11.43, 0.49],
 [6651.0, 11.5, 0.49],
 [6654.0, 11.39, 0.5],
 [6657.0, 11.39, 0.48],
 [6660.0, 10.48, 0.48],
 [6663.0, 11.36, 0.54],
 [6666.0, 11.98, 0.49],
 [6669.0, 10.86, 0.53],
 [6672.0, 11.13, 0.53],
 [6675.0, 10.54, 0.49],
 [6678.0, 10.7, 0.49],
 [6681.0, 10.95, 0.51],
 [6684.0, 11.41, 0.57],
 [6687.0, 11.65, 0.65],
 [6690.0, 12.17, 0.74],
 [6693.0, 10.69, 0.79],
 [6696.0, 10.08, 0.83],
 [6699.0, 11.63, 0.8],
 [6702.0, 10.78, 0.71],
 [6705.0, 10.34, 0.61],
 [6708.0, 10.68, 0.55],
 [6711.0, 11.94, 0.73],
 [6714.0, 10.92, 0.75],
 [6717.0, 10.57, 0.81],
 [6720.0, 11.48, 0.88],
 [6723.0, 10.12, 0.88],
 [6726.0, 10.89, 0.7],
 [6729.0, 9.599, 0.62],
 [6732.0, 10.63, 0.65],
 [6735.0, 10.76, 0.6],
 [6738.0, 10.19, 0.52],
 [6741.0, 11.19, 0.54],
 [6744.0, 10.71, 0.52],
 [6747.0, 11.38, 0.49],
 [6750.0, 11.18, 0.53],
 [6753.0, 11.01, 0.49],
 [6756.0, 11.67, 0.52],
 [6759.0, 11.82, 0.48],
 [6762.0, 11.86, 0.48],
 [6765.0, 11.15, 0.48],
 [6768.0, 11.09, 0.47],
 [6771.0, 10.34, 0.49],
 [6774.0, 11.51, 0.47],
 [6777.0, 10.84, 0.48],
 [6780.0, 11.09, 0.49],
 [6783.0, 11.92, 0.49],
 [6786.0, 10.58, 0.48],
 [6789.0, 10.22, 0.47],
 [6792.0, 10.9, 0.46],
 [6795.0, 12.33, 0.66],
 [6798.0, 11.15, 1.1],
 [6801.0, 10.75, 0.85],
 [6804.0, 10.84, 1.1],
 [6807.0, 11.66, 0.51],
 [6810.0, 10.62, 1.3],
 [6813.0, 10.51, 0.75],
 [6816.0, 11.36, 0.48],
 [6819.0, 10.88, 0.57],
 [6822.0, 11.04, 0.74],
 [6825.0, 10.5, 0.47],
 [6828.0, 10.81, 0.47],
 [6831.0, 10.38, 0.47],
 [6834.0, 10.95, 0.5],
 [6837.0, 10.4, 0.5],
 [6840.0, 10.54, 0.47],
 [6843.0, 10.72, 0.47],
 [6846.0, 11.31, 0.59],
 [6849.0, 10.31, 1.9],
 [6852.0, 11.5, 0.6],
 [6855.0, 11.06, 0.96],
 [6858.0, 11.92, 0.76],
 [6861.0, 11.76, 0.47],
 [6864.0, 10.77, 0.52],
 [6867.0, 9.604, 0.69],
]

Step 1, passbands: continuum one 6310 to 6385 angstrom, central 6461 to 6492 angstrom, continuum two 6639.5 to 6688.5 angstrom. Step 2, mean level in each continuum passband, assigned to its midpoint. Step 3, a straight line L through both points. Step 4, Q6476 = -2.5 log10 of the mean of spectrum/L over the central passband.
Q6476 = -0.03 mag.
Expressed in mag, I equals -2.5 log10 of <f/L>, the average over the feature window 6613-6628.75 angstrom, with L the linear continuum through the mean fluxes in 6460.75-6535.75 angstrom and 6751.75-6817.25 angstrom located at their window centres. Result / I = -0.03 mag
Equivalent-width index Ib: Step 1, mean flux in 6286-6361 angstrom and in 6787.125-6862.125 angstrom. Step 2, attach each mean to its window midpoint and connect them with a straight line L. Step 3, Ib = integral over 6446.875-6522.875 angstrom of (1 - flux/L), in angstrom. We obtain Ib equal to -3.98 angstrom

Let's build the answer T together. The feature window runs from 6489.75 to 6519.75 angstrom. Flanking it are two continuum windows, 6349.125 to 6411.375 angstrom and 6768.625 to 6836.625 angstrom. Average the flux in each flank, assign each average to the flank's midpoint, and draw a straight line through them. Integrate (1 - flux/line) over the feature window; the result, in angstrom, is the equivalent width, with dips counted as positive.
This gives -1.0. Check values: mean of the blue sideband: 11.5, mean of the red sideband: 11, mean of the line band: 11.7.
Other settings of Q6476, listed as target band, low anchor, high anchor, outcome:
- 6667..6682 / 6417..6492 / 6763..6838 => 0.035 mag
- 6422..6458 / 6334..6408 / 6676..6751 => -0.055 mag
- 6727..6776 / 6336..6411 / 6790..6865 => 0.006 mag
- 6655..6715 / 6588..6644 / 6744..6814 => 0.024 mag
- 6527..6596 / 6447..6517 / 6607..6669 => 0.022 mag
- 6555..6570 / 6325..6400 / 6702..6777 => 0.071 mag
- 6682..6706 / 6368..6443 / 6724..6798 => 0.003 mag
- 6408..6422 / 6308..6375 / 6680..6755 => -0.012 mag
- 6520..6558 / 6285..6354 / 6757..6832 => -0.038 mag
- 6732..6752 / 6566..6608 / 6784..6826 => 0.020 mag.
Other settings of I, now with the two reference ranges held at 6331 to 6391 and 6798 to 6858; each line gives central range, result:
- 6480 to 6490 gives -0.033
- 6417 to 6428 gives -0.016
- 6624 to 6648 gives -0.047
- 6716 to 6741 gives 0.042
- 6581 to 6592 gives -0.061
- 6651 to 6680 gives -0.005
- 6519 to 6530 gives -0.018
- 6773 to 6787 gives -0.026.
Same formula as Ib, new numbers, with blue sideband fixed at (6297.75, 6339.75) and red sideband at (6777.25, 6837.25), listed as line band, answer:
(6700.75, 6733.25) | 0.9 angstrom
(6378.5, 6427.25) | -1.0 angstrom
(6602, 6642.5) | -1.5 angstrom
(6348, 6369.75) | 0.0 angstrom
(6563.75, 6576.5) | 0.2 angstrom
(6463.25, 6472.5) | -0.7 angstrom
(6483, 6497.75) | 0.0 angstrom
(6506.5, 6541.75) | -2.0 angstrom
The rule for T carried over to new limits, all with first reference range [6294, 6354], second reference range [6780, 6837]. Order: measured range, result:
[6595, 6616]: -0.52 angstrom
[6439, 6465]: -1.18 angstrom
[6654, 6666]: -0.19 angstrom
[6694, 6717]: 0.29 angstrom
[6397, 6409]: -0.27 angstrom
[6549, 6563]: 0.50 angstrom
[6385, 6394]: -0.21 angstrom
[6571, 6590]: -0.69 angstrom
